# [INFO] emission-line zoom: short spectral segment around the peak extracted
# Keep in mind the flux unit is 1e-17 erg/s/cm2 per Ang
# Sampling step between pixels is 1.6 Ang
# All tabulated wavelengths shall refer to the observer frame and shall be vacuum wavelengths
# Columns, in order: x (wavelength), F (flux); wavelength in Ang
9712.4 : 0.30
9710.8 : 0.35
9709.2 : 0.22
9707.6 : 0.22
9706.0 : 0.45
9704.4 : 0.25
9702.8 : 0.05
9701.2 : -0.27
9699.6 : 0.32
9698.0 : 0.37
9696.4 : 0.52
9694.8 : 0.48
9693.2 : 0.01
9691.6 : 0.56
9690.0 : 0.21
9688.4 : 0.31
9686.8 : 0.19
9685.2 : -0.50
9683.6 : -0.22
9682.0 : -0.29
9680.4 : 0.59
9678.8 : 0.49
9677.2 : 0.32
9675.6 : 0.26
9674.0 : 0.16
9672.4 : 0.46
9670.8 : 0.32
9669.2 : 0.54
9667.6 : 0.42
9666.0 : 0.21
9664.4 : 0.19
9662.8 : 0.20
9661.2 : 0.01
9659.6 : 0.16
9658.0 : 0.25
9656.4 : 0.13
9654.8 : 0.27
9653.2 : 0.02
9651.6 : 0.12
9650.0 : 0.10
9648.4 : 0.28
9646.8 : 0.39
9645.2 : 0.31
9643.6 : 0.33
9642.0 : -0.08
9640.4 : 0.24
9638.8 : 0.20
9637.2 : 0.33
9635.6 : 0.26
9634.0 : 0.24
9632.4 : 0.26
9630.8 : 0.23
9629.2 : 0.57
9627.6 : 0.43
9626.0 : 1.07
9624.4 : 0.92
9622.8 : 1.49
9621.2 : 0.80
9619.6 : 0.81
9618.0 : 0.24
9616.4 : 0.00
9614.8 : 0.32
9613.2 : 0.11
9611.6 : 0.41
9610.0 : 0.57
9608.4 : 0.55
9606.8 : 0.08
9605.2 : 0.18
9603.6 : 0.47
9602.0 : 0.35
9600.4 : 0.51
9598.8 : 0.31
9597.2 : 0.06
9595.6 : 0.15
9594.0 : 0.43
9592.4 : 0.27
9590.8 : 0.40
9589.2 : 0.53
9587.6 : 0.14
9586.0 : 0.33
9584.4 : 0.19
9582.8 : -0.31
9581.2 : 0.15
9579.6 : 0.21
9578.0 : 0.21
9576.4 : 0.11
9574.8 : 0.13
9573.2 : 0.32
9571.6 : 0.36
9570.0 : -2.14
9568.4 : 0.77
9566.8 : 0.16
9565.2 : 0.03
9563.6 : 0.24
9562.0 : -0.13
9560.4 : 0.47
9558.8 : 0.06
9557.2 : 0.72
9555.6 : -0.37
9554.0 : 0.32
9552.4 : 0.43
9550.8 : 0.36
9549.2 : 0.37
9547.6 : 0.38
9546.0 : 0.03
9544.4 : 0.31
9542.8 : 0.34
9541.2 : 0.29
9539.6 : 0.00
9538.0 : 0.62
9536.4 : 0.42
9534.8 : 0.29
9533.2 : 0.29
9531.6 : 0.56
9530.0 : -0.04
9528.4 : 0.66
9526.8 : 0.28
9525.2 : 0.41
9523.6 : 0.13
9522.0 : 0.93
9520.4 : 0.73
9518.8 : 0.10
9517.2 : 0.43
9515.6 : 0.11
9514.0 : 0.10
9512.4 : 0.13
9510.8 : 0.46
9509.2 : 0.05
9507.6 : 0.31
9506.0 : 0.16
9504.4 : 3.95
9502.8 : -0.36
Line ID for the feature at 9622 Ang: Hbeta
